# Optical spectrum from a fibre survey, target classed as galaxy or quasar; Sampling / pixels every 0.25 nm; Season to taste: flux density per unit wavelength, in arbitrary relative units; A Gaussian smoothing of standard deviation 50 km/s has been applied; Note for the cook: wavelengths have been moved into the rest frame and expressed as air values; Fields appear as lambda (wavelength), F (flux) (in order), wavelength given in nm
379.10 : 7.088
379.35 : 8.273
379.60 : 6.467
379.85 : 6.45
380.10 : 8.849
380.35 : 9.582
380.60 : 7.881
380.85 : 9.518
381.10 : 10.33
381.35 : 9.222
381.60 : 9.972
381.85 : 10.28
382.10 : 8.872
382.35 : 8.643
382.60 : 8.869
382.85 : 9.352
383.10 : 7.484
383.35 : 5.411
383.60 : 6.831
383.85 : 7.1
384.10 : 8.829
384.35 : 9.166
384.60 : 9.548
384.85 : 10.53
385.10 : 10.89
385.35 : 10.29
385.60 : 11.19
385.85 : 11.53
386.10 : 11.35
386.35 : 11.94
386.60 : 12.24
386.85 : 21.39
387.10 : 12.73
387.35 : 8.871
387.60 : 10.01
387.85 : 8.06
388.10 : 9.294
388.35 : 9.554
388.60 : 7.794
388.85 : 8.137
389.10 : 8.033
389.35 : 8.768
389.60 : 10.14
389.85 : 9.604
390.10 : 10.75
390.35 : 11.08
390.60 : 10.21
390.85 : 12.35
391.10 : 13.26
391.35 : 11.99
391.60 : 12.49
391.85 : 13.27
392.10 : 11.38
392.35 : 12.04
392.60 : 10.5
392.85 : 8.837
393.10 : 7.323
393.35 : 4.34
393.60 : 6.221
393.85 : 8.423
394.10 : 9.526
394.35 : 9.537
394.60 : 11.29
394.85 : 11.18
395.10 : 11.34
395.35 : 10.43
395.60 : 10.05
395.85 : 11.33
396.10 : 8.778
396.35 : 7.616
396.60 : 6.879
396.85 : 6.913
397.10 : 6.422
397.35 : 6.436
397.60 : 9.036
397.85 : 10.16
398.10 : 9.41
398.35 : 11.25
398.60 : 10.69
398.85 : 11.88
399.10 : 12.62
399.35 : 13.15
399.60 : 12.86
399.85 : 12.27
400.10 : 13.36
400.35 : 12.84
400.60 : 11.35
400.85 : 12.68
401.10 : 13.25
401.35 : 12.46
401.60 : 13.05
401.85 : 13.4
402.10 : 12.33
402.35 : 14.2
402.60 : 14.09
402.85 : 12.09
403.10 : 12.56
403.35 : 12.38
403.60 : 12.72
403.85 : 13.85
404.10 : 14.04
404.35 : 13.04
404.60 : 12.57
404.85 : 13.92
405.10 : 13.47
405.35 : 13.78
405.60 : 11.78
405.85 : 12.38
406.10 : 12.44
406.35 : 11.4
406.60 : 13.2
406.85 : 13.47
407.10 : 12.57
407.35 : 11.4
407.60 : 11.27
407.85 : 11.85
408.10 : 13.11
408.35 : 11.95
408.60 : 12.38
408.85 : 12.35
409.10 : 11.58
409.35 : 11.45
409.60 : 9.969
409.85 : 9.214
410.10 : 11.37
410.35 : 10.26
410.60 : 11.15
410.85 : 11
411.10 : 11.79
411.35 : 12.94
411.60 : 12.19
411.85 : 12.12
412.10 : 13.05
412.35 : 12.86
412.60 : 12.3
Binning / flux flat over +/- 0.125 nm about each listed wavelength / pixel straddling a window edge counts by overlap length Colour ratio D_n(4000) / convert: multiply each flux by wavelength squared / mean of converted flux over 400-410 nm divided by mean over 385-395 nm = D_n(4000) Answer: 1.3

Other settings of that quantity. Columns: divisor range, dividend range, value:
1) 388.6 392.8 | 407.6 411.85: 1.18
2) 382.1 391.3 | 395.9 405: 1.24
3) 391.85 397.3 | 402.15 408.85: 1.48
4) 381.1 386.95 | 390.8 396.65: 1.05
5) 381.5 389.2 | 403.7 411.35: 1.38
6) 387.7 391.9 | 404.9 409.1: 1.32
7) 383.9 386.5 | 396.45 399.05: 0.92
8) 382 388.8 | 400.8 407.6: 1.43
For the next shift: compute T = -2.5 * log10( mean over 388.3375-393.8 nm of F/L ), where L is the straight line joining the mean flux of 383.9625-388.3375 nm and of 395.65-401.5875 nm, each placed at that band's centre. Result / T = 0.10 mag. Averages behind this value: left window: 11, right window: 10.6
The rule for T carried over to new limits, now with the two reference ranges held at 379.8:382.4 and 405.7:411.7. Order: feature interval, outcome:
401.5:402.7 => -0.200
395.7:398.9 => 0.196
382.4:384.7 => 0.163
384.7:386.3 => -0.151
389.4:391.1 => -0.081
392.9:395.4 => 0.168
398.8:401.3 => -0.156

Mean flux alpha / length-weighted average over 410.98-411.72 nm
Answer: 12.3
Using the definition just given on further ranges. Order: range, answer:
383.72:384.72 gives 8.65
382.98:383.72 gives 6.57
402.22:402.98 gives 13.4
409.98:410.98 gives 10.9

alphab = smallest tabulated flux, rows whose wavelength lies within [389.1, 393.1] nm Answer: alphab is 7.323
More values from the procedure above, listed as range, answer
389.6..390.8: 9.604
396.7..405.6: 6.422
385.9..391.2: 7.794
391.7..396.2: 4.34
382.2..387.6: 5.411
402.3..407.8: 11.27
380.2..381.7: 7.881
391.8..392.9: 8.837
